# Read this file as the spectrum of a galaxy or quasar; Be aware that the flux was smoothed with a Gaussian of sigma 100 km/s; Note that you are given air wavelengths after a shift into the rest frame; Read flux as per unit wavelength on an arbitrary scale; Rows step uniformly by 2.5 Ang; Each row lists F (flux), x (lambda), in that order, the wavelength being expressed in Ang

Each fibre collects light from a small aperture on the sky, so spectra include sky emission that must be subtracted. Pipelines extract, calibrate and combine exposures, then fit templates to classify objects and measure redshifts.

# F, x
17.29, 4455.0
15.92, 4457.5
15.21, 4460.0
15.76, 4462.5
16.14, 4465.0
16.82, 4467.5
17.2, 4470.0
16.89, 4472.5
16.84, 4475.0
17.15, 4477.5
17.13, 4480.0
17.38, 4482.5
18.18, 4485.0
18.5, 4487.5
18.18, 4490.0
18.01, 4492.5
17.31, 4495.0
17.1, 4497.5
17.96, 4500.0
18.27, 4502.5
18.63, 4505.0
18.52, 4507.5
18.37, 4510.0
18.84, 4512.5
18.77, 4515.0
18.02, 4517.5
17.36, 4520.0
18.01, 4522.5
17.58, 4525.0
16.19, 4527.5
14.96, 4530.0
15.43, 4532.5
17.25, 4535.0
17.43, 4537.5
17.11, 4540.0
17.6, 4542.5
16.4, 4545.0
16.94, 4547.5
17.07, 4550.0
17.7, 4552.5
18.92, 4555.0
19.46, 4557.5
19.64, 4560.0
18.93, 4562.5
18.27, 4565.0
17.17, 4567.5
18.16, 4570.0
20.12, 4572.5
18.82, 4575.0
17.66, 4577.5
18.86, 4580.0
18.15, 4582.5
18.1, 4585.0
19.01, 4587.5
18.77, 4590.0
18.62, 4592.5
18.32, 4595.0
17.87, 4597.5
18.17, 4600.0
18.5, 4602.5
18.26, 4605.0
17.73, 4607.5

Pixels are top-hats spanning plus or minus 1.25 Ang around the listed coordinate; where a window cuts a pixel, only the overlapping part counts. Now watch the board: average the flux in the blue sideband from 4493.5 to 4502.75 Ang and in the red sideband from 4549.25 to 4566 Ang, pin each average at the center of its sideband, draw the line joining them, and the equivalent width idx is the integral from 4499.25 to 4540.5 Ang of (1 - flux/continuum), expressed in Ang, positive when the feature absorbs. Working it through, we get 0.9 Ang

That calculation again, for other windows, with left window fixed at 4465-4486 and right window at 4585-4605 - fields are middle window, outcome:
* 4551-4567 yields -0.60 Ang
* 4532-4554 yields 0.98 Ang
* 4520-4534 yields 0.91 Ang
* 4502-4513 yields -0.66 Ang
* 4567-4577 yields -0.23 Ang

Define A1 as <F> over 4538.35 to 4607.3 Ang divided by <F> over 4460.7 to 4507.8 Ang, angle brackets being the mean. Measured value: 1.0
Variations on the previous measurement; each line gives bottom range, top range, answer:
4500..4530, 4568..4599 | 1.03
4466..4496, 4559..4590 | 1.06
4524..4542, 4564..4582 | 1.11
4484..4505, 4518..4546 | 0.94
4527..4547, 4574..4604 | 1.11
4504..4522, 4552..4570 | 1.01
